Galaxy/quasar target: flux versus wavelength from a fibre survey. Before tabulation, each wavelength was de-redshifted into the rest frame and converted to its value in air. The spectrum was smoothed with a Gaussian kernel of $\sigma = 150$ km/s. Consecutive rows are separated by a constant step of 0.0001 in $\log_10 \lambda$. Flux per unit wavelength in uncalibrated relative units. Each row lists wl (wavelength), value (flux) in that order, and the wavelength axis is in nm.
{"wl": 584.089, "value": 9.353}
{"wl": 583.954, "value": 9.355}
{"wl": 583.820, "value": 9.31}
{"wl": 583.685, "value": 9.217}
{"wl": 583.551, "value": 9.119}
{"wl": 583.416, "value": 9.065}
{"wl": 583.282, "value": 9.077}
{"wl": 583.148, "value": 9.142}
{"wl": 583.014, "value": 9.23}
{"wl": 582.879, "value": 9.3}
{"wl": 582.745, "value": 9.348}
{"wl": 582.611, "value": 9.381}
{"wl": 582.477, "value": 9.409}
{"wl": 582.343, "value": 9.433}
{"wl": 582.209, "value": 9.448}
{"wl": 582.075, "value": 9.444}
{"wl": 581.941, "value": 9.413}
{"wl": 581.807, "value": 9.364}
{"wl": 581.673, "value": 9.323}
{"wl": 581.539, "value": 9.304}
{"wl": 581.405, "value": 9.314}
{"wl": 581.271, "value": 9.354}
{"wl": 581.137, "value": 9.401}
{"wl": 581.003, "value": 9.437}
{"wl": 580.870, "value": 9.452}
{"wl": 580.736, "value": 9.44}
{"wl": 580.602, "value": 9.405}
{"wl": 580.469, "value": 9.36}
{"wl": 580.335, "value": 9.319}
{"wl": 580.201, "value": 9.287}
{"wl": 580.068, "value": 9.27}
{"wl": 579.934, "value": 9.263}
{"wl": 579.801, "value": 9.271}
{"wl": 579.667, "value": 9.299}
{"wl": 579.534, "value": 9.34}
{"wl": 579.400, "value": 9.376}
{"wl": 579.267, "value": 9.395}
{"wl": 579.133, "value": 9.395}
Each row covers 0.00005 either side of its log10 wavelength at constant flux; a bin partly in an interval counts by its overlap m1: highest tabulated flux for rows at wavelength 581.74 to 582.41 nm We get 9.448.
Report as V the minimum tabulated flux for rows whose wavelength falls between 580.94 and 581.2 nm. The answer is 9.401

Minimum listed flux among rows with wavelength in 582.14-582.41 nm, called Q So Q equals 9.433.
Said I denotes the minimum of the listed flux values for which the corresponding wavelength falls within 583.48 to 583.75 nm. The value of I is 9.119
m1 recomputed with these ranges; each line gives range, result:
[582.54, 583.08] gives 9.381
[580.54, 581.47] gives 9.452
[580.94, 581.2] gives 9.437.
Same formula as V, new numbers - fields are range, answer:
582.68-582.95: 9.3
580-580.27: 9.27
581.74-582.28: 9.364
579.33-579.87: 9.271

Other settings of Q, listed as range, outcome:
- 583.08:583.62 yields 9.065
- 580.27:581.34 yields 9.319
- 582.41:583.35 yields 9.077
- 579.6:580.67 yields 9.263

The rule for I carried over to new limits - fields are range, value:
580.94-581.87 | 9.304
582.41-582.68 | 9.381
